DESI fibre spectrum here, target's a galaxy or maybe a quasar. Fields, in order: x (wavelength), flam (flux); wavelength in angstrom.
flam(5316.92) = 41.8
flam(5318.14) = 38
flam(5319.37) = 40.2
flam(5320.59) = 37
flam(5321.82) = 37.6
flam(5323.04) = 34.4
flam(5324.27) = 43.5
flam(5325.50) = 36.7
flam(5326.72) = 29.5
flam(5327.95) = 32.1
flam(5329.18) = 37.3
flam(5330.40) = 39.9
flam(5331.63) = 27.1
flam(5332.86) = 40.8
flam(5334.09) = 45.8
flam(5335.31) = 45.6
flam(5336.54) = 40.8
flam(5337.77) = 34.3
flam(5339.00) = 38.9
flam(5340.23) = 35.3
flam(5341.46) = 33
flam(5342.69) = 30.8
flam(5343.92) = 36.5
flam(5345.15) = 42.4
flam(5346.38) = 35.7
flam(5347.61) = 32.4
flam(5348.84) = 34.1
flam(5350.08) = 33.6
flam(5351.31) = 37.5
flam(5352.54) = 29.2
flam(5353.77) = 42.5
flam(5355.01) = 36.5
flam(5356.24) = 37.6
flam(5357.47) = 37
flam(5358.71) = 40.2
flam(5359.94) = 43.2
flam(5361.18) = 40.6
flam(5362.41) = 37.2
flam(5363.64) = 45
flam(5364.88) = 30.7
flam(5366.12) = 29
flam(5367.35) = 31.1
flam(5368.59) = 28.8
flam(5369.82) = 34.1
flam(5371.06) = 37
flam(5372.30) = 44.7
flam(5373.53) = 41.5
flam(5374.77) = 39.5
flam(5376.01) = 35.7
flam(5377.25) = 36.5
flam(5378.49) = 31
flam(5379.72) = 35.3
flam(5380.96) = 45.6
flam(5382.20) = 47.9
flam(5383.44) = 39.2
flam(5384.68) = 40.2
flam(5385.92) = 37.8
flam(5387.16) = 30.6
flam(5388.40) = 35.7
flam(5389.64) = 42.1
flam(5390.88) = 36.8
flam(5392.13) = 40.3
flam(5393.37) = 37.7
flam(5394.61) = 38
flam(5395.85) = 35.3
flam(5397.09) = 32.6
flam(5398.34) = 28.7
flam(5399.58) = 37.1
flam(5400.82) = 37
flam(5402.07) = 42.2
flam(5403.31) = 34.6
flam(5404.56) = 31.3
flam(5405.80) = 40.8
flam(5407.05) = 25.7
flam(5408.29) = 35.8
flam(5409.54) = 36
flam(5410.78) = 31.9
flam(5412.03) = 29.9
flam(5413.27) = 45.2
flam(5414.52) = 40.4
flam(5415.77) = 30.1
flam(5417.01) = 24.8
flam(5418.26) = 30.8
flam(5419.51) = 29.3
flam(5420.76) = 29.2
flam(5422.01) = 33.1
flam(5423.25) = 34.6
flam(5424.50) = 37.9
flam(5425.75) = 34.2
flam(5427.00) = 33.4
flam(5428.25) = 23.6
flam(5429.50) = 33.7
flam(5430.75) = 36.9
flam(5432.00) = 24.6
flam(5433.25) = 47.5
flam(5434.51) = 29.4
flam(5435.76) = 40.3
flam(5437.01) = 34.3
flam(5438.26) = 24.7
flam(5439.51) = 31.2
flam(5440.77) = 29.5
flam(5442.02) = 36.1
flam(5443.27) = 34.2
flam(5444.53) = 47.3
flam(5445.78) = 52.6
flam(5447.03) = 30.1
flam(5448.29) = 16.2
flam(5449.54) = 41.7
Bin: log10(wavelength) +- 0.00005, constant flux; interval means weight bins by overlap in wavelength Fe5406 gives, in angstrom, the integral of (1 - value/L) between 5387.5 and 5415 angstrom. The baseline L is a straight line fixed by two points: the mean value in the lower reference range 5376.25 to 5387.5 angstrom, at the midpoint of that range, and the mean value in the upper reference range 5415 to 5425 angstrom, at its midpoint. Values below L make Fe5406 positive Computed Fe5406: -1.1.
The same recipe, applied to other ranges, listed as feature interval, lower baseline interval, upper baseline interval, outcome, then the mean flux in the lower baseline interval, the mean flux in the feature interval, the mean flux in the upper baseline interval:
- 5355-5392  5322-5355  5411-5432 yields -2.9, 36.5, 37.7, 32.7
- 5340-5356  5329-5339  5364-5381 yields 1.0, 39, 35.4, 35.6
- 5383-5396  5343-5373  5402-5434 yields -1.0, 36.5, 37.7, 33.6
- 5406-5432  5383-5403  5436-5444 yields 1.2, 36.9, 32.8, 32.3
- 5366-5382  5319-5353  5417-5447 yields -0.5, 36.5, 36.7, 34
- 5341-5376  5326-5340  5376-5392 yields 1.2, 37.4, 36.5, 38.2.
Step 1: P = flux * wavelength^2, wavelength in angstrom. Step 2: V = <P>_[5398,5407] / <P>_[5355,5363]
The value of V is 0.92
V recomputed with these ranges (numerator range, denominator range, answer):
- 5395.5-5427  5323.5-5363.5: 0.93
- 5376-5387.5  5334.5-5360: 1.05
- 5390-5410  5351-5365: 0.94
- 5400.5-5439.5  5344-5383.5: 0.92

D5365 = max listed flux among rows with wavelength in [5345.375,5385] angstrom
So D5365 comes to 47.9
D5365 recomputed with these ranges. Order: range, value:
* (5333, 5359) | 45.8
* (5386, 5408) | 42.2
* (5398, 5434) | 47.5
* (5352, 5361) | 43.2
